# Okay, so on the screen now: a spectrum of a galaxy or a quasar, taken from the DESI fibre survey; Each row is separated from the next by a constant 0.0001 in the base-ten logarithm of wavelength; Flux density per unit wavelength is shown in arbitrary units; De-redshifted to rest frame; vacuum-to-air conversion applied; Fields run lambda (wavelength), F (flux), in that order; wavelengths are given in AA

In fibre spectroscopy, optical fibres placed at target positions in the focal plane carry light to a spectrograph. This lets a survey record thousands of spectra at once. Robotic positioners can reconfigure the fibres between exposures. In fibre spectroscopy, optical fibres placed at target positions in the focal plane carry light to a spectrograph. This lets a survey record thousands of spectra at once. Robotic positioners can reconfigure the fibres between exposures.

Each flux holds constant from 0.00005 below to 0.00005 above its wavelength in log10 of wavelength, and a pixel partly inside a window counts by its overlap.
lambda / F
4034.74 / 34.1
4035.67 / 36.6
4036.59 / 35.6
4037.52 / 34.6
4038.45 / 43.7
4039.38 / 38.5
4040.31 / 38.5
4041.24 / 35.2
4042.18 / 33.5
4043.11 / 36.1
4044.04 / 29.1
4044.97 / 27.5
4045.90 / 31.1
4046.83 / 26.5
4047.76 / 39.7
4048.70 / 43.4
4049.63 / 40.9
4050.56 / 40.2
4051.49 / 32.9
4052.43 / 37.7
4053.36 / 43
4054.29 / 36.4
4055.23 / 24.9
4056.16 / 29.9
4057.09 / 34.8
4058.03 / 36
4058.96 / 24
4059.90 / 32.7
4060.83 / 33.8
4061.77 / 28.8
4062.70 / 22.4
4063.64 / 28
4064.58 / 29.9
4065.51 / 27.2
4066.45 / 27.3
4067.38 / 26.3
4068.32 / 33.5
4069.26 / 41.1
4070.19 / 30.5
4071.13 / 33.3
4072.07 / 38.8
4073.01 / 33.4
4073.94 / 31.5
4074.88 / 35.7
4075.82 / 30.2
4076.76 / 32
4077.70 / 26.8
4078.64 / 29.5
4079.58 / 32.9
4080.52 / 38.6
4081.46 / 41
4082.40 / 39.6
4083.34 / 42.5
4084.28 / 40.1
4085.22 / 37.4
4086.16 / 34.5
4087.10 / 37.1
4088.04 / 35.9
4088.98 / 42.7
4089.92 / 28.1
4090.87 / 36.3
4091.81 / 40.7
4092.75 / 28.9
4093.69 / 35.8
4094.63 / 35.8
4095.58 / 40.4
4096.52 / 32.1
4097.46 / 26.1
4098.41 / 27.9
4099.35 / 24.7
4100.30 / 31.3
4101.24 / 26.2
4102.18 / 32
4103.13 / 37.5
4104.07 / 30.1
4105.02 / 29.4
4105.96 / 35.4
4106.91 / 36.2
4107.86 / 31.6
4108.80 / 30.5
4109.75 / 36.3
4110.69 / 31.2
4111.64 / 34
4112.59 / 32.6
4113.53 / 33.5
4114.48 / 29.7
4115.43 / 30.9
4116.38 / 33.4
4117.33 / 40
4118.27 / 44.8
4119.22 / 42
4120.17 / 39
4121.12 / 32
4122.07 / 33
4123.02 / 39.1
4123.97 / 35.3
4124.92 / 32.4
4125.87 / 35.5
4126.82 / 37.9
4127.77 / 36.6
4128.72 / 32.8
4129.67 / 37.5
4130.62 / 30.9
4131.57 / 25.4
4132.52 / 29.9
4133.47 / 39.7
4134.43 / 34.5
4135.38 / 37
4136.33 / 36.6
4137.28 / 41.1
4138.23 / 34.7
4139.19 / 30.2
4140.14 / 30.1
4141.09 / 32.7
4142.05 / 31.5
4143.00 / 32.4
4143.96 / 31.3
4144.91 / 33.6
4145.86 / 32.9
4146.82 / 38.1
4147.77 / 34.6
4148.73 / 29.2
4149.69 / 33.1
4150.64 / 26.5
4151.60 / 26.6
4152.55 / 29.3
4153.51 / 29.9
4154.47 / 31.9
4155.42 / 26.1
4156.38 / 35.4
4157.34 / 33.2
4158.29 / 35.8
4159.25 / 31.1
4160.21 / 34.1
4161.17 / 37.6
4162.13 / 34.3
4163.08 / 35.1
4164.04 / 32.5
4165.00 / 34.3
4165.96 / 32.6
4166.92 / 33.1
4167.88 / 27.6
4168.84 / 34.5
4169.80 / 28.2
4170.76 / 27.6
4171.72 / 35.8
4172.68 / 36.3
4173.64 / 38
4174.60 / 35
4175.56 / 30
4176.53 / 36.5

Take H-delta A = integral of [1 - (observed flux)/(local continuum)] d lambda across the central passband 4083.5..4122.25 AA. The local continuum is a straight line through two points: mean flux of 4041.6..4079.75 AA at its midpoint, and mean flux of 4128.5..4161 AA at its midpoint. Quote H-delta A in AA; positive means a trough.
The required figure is -1.85 AA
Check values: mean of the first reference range 32.5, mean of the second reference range 32.7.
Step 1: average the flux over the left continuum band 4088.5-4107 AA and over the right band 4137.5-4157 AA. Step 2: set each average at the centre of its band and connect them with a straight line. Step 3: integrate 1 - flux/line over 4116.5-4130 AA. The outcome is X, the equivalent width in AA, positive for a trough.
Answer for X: -2.0 AA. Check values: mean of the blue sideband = 32.8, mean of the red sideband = 31.6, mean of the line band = 36.9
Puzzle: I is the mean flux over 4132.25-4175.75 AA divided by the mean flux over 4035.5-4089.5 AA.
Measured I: 0.96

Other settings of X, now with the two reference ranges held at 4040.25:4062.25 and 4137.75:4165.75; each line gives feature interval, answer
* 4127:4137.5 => -0.65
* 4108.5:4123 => -0.94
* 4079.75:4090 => -1.47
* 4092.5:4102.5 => 0.65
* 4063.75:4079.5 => 0.93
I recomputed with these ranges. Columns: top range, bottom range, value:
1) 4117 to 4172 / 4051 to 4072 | 1.06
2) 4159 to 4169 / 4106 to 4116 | 1.02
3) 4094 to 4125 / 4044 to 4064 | 1.02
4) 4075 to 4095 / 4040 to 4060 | 1.04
